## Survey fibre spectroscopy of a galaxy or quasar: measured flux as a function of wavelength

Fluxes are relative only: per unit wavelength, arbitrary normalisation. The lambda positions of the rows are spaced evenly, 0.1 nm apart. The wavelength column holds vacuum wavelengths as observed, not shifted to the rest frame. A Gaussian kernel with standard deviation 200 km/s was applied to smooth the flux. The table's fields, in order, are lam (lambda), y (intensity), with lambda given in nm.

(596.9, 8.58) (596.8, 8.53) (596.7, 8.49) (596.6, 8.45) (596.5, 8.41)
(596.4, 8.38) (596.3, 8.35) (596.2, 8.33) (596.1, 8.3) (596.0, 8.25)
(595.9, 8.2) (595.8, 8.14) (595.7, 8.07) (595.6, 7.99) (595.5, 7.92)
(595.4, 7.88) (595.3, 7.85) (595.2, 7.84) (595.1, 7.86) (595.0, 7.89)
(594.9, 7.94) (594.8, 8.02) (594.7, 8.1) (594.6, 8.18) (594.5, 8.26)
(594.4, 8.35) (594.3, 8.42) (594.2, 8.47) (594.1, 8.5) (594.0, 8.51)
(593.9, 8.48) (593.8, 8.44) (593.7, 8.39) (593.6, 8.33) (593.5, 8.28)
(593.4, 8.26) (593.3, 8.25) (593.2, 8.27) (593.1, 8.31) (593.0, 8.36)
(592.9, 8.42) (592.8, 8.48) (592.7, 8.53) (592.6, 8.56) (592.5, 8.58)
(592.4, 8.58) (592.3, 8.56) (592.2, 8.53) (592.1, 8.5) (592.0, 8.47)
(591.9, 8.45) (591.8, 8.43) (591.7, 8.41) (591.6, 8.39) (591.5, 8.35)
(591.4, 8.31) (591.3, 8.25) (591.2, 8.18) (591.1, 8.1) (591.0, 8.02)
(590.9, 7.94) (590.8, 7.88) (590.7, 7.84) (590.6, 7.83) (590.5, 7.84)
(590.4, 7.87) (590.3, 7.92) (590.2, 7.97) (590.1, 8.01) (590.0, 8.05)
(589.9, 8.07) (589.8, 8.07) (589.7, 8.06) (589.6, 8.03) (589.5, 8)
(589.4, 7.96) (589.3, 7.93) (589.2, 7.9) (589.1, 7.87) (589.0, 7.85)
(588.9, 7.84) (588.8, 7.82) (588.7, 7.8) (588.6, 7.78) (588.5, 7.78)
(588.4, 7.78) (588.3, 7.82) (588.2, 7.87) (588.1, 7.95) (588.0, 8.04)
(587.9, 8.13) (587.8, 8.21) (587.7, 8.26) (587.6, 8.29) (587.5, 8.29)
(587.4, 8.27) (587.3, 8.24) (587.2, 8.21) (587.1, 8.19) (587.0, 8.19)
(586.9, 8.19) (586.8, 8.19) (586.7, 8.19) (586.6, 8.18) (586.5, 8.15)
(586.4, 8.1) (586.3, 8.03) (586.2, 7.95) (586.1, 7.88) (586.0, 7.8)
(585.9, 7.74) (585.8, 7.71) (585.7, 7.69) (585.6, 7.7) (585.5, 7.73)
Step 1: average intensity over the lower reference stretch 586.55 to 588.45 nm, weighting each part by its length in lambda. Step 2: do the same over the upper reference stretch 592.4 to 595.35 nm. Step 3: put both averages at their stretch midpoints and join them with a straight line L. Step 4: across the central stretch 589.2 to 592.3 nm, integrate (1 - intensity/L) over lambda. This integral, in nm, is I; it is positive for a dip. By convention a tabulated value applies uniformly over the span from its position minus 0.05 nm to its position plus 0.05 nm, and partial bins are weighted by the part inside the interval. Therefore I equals 0.032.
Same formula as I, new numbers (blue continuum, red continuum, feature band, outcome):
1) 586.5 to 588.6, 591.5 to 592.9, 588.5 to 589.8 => 0.05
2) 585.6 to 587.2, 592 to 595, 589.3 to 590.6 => 0.03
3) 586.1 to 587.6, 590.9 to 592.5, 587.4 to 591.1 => 0.13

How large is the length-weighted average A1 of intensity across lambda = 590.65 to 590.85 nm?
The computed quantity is 7.86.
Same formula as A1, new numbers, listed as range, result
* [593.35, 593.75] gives 8.32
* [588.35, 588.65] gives 7.78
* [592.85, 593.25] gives 8.34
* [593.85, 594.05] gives 8.49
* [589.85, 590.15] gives 8.04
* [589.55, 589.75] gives 8.05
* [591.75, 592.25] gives 8.48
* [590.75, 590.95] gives 7.91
